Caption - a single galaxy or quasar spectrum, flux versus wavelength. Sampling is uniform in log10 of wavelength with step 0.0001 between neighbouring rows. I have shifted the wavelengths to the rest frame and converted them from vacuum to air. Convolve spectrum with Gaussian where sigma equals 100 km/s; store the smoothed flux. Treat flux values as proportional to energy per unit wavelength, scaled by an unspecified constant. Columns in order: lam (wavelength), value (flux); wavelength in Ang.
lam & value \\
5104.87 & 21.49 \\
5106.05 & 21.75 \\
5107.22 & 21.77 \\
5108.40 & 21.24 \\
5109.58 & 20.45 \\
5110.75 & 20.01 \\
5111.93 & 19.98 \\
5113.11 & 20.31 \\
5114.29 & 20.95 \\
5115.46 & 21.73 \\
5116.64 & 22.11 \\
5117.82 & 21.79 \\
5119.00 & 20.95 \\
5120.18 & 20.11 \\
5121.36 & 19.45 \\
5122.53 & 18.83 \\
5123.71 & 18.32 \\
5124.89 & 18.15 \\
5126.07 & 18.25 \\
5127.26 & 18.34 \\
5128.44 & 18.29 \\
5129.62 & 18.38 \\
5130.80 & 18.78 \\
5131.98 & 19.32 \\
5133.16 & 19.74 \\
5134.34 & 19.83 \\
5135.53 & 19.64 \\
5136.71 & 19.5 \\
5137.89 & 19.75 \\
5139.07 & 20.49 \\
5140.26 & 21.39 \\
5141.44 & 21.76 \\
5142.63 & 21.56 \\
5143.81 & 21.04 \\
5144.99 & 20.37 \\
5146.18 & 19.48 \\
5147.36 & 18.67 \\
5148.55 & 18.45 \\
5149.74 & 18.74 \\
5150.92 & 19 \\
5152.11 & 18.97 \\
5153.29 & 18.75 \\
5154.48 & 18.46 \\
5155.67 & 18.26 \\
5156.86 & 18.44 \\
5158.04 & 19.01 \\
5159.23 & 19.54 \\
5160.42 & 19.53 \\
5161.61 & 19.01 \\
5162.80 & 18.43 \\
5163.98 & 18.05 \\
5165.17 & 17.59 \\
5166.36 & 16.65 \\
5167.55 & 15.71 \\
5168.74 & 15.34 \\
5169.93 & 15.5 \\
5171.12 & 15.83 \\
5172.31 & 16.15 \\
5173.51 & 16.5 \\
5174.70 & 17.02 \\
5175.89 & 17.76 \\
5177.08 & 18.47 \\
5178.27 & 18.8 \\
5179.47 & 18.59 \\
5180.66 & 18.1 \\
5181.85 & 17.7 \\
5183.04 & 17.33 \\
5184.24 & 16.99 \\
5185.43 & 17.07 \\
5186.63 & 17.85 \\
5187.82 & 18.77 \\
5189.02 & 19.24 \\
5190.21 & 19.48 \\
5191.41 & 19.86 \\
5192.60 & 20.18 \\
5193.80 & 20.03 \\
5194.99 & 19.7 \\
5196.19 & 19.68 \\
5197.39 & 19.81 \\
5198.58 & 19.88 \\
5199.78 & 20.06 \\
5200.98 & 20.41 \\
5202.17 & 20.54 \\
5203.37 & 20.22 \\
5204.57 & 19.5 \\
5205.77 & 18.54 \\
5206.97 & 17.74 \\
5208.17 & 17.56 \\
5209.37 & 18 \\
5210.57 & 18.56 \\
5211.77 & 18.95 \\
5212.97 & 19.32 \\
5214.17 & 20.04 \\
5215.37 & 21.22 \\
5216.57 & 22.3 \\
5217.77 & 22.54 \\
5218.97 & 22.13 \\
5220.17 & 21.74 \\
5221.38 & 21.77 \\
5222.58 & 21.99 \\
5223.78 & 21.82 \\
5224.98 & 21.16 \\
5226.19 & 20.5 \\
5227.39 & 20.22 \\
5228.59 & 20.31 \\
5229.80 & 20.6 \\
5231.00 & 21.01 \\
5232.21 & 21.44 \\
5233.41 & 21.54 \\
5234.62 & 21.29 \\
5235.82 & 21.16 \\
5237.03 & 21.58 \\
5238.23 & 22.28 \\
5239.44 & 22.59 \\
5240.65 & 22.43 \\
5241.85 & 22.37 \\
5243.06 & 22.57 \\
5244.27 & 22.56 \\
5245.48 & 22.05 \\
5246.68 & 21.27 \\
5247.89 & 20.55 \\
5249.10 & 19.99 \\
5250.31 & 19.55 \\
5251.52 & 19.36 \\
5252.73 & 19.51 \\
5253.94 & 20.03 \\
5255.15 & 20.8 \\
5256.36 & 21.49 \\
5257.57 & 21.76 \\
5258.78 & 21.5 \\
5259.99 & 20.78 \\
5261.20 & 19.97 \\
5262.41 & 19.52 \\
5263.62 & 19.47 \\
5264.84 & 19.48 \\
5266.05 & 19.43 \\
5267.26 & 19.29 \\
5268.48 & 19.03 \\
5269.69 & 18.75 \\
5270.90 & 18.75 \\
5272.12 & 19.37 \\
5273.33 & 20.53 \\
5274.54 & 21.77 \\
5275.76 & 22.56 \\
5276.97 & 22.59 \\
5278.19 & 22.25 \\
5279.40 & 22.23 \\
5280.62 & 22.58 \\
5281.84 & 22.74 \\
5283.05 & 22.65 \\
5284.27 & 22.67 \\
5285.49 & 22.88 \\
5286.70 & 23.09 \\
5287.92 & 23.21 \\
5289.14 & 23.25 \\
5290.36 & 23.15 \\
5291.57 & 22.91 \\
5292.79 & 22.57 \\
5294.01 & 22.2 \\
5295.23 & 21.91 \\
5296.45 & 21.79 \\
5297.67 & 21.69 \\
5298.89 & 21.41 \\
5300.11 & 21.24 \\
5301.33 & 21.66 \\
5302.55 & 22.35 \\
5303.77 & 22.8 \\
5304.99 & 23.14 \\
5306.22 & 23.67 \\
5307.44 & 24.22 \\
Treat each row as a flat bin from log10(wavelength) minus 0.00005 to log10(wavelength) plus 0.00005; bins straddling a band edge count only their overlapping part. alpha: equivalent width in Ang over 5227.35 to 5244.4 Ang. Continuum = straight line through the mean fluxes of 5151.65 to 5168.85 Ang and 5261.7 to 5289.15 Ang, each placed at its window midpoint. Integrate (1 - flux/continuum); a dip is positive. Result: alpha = -1.2 Ang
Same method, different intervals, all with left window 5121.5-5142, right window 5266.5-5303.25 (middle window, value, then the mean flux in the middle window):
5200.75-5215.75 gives 1.0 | 19.2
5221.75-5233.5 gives -0.1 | 21.1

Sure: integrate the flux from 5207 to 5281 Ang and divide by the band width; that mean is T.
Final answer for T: 20.8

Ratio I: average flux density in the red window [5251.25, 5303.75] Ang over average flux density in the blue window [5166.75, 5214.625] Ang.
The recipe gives 1.16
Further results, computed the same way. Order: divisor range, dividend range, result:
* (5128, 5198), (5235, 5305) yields 1.15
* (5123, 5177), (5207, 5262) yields 1.12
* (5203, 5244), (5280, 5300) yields 1.08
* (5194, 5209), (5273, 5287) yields 1.15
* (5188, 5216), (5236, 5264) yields 1.08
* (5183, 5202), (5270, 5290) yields 1.15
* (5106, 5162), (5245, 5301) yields 1.07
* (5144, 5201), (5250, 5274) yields 1.08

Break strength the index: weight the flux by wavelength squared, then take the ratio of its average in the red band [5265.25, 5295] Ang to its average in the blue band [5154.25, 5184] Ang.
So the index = 1.28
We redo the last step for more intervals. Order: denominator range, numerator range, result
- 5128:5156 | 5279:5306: 1.22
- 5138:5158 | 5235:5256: 1.12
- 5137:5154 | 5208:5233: 1.07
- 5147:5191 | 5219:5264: 1.21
